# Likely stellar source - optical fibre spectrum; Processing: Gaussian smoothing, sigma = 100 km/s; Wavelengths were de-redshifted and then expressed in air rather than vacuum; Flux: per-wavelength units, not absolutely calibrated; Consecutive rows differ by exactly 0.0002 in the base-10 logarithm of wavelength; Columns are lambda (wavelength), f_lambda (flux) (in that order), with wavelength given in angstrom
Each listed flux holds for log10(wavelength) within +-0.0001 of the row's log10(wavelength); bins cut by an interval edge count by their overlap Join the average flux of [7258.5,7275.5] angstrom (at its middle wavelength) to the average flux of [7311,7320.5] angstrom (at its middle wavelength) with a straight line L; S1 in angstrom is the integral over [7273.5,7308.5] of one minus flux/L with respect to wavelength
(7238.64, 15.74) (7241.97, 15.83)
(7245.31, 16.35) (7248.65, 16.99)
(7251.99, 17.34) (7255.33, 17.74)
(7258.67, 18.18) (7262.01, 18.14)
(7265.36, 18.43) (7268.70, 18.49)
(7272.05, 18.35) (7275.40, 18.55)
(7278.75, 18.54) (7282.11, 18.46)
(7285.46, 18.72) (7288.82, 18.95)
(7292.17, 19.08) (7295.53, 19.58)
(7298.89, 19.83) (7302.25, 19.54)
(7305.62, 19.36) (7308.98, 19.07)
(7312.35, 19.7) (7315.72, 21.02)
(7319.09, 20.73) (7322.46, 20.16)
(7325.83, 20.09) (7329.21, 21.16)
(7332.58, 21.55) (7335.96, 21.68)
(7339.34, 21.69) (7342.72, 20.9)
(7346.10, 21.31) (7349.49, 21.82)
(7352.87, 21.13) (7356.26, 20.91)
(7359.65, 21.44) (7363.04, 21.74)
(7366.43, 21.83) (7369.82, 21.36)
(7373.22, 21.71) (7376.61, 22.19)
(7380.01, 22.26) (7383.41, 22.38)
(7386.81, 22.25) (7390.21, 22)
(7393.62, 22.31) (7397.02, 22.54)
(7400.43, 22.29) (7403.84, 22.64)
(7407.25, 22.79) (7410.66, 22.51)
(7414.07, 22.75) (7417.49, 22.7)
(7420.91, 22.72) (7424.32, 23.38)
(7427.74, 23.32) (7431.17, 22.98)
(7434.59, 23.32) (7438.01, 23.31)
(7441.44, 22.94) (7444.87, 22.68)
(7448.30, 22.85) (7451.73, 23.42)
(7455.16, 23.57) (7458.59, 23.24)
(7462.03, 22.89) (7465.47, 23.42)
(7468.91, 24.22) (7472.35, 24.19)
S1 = 0.6 angstrom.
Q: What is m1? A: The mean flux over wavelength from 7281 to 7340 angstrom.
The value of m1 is 20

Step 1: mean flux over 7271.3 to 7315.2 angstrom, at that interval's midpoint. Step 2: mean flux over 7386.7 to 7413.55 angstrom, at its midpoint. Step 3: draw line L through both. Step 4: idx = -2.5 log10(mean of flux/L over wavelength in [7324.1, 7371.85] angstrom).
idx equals -0.03 mag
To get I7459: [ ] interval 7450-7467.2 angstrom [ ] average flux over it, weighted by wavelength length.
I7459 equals 23.3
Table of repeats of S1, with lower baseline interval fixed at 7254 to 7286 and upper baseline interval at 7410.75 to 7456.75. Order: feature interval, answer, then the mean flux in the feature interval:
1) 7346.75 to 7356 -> -0.30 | 21.4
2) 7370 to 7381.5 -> -0.31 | 22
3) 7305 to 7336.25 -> -0.98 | 20.4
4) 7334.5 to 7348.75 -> -0.70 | 21.4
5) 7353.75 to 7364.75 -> -0.23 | 21.3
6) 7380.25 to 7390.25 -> -0.27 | 22.3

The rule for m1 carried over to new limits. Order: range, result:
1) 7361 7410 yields 22.2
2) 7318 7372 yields 21.2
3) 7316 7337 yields 20.9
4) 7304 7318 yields 19.8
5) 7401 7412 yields 22.6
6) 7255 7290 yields 18.4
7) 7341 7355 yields 21.3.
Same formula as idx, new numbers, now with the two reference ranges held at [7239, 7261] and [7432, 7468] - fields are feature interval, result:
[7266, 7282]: -0.04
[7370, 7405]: -0.05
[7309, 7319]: -0.07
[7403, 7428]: -0.03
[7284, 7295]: -0.04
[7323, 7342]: -0.08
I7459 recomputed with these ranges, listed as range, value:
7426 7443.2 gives 23.2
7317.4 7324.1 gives 20.5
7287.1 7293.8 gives 19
